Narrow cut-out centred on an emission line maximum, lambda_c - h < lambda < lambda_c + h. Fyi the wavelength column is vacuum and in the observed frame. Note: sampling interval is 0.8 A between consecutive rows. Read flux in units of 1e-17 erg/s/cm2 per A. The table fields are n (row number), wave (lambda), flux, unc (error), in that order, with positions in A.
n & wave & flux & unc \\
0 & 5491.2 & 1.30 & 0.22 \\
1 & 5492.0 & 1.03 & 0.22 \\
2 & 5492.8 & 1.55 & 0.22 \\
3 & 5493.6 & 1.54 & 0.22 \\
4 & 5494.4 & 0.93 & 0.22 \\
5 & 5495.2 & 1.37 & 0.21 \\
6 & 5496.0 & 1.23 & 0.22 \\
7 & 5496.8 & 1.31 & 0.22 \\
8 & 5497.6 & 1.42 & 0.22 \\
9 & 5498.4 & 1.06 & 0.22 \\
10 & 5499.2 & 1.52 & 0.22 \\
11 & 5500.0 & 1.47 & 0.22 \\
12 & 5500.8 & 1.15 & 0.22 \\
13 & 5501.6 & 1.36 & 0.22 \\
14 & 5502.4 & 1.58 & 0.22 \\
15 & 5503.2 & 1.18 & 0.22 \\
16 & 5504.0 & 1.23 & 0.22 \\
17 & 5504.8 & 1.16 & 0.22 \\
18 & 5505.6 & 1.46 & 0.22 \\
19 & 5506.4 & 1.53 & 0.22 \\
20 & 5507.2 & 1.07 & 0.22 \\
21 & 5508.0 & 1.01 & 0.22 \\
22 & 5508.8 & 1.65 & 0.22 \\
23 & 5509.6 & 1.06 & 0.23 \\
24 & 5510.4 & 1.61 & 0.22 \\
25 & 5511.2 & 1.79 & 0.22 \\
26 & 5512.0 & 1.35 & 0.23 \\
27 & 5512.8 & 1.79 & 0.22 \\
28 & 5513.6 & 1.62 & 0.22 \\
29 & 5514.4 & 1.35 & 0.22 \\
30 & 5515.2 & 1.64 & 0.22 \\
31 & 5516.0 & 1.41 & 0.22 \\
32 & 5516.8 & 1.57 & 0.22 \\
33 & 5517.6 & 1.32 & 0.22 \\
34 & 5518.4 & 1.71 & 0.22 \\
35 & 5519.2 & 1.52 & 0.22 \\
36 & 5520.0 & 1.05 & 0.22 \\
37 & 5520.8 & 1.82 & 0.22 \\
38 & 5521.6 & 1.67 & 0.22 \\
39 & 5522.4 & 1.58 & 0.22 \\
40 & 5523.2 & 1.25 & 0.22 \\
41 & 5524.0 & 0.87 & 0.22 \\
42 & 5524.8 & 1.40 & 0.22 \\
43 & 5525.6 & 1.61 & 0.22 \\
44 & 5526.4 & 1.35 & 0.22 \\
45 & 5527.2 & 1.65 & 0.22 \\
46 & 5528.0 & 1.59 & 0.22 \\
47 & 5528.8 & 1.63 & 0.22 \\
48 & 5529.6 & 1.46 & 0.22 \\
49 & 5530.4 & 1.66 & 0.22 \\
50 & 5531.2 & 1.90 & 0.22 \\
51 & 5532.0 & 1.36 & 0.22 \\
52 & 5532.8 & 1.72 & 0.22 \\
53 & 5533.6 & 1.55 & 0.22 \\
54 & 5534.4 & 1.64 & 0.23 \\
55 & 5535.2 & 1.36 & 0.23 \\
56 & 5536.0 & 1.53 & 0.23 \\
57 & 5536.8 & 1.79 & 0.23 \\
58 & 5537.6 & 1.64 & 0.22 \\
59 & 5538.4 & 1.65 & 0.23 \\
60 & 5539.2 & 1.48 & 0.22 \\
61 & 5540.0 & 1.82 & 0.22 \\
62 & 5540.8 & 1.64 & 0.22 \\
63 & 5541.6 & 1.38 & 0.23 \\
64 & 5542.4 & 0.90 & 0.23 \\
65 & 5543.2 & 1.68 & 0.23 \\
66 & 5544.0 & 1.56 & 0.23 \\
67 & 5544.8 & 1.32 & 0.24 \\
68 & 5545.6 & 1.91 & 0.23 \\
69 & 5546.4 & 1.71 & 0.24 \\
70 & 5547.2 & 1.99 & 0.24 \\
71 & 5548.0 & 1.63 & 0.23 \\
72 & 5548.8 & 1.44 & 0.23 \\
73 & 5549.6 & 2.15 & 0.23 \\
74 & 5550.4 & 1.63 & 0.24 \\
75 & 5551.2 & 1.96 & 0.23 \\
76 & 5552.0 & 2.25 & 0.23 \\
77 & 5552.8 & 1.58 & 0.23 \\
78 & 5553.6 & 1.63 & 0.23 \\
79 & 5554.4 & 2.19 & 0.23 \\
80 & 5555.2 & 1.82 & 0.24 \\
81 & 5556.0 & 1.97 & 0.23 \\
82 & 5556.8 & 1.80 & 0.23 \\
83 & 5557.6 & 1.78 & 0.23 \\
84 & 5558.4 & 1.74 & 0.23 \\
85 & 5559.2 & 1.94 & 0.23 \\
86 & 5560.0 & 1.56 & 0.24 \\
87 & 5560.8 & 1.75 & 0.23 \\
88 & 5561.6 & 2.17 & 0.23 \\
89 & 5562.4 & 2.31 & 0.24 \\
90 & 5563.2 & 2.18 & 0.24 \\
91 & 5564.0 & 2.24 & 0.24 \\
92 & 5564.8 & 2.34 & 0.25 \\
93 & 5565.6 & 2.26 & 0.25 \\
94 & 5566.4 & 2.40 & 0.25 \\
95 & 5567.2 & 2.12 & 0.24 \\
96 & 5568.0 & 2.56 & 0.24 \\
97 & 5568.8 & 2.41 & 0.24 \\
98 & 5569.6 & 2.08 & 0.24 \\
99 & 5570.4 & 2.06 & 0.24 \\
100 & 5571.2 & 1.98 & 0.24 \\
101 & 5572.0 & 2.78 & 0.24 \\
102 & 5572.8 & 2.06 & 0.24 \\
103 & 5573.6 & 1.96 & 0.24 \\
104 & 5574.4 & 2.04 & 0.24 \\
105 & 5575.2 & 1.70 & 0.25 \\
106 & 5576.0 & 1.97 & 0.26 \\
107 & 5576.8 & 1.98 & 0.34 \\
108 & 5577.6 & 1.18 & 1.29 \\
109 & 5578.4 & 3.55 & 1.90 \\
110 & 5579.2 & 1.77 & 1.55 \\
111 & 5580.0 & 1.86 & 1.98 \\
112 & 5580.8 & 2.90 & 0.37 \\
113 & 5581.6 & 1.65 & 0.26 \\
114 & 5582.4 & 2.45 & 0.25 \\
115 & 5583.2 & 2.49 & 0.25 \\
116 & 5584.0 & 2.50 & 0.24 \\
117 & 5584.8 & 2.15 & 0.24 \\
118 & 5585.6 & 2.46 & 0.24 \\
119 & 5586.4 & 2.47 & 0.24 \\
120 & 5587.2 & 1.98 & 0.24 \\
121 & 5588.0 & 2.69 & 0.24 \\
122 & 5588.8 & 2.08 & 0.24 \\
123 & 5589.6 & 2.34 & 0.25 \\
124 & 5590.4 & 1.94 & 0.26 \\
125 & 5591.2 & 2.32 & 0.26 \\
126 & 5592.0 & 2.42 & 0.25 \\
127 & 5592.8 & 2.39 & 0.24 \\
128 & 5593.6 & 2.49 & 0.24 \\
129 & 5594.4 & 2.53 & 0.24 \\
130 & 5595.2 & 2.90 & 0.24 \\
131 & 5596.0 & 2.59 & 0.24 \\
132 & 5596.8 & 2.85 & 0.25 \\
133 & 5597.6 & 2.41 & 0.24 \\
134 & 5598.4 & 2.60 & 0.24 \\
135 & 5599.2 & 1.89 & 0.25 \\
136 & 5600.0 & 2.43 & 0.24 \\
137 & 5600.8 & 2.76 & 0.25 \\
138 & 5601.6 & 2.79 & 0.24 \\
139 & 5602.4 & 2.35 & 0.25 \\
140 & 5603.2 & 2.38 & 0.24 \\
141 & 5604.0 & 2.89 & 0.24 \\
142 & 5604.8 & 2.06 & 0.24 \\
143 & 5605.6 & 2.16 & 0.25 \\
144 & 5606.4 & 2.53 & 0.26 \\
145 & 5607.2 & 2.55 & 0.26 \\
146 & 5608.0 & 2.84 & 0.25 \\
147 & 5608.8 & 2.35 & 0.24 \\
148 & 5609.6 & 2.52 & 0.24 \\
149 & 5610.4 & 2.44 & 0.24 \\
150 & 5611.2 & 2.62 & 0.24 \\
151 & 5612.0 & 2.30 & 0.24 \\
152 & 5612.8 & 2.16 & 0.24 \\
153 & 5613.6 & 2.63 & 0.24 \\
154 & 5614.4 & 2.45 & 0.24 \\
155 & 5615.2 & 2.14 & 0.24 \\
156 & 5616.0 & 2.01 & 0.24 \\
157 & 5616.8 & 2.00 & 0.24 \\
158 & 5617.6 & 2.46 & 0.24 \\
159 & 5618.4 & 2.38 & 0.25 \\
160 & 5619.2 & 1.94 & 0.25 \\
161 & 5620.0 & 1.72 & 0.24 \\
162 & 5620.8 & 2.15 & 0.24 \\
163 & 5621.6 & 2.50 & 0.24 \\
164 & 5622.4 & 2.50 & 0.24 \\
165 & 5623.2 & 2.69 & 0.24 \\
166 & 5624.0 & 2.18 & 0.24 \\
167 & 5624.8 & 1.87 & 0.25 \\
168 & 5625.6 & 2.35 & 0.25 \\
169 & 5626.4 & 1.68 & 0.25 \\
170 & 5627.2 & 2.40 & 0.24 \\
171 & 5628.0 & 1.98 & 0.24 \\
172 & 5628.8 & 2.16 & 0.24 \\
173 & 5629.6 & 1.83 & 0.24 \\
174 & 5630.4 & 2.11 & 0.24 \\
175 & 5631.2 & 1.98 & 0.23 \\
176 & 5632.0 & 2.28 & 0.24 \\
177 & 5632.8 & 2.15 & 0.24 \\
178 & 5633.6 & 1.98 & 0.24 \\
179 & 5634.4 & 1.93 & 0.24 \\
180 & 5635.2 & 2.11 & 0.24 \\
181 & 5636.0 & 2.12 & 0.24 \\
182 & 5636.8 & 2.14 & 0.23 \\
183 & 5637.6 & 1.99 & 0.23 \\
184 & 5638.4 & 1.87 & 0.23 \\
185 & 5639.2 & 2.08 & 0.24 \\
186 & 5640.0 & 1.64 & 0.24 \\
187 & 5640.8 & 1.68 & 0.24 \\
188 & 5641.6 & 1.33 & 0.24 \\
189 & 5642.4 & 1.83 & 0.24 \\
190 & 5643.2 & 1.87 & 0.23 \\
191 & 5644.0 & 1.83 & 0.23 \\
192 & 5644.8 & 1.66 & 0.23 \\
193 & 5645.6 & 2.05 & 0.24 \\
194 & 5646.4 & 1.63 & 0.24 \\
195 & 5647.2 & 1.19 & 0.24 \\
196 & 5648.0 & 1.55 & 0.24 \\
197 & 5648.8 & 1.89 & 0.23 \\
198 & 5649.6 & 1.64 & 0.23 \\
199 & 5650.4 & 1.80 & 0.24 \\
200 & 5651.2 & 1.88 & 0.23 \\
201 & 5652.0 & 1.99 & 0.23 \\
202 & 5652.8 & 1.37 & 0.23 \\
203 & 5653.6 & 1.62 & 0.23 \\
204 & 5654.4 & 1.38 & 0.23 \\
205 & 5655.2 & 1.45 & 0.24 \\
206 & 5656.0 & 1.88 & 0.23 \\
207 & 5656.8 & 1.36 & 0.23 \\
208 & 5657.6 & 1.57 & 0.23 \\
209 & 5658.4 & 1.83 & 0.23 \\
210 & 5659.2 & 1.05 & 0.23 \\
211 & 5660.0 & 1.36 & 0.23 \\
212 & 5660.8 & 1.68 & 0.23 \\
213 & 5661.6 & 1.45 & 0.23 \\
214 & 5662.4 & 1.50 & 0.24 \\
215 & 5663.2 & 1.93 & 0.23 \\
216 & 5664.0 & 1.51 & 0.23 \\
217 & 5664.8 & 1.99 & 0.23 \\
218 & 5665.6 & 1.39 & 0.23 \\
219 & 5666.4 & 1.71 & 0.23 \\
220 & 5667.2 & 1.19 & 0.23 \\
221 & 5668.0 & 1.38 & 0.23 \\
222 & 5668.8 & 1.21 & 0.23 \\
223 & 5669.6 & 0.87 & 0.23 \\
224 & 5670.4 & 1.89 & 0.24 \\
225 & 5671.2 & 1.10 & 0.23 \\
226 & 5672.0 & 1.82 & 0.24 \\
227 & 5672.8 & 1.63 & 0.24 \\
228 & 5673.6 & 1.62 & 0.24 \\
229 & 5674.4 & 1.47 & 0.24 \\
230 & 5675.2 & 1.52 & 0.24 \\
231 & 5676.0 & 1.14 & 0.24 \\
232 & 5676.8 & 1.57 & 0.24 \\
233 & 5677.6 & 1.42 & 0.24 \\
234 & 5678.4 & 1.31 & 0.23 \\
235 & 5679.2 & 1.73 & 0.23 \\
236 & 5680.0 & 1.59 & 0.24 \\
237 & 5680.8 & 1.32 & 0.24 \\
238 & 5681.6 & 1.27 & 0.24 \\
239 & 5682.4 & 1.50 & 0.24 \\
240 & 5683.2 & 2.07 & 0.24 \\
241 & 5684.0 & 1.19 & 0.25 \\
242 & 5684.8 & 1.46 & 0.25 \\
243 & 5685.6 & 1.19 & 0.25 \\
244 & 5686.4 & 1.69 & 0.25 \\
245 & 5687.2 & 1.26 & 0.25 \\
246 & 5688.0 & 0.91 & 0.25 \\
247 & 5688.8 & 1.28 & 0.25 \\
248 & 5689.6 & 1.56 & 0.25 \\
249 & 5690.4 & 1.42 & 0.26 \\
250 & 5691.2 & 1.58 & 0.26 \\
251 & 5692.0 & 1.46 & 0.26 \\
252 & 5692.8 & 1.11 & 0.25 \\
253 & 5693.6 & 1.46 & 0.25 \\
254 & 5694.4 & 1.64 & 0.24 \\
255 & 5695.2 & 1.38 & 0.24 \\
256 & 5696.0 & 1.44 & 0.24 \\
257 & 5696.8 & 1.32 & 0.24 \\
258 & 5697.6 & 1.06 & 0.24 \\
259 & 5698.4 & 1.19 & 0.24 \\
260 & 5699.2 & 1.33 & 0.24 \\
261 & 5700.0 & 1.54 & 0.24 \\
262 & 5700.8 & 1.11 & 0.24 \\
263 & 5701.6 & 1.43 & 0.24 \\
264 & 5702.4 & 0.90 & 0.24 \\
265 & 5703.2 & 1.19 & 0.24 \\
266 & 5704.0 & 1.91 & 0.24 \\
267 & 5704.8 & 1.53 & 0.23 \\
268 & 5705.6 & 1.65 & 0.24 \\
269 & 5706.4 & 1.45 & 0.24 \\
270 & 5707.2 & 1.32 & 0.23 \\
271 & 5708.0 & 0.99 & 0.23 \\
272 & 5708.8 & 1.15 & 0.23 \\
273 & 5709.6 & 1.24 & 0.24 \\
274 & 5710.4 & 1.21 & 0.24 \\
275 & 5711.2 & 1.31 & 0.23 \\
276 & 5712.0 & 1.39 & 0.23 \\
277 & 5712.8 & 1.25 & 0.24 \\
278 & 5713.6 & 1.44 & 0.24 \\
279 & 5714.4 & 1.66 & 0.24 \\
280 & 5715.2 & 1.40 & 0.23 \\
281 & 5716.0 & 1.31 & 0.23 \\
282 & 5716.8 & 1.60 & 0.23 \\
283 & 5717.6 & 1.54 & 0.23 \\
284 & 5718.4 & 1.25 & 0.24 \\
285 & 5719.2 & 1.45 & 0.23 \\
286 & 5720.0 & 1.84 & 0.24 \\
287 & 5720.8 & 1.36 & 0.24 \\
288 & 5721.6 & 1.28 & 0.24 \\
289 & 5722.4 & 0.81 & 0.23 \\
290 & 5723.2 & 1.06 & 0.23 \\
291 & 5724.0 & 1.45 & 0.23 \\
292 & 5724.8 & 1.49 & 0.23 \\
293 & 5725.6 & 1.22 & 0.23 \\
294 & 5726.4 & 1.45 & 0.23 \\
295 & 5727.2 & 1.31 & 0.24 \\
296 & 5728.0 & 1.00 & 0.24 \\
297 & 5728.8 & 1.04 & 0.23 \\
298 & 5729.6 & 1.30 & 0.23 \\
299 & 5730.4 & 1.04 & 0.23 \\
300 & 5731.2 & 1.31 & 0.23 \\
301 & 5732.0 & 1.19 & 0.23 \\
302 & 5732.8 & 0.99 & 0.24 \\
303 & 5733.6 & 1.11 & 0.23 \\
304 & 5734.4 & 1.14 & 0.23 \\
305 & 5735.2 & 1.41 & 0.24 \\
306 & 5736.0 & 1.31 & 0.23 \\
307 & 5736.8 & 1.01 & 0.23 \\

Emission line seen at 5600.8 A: C IV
